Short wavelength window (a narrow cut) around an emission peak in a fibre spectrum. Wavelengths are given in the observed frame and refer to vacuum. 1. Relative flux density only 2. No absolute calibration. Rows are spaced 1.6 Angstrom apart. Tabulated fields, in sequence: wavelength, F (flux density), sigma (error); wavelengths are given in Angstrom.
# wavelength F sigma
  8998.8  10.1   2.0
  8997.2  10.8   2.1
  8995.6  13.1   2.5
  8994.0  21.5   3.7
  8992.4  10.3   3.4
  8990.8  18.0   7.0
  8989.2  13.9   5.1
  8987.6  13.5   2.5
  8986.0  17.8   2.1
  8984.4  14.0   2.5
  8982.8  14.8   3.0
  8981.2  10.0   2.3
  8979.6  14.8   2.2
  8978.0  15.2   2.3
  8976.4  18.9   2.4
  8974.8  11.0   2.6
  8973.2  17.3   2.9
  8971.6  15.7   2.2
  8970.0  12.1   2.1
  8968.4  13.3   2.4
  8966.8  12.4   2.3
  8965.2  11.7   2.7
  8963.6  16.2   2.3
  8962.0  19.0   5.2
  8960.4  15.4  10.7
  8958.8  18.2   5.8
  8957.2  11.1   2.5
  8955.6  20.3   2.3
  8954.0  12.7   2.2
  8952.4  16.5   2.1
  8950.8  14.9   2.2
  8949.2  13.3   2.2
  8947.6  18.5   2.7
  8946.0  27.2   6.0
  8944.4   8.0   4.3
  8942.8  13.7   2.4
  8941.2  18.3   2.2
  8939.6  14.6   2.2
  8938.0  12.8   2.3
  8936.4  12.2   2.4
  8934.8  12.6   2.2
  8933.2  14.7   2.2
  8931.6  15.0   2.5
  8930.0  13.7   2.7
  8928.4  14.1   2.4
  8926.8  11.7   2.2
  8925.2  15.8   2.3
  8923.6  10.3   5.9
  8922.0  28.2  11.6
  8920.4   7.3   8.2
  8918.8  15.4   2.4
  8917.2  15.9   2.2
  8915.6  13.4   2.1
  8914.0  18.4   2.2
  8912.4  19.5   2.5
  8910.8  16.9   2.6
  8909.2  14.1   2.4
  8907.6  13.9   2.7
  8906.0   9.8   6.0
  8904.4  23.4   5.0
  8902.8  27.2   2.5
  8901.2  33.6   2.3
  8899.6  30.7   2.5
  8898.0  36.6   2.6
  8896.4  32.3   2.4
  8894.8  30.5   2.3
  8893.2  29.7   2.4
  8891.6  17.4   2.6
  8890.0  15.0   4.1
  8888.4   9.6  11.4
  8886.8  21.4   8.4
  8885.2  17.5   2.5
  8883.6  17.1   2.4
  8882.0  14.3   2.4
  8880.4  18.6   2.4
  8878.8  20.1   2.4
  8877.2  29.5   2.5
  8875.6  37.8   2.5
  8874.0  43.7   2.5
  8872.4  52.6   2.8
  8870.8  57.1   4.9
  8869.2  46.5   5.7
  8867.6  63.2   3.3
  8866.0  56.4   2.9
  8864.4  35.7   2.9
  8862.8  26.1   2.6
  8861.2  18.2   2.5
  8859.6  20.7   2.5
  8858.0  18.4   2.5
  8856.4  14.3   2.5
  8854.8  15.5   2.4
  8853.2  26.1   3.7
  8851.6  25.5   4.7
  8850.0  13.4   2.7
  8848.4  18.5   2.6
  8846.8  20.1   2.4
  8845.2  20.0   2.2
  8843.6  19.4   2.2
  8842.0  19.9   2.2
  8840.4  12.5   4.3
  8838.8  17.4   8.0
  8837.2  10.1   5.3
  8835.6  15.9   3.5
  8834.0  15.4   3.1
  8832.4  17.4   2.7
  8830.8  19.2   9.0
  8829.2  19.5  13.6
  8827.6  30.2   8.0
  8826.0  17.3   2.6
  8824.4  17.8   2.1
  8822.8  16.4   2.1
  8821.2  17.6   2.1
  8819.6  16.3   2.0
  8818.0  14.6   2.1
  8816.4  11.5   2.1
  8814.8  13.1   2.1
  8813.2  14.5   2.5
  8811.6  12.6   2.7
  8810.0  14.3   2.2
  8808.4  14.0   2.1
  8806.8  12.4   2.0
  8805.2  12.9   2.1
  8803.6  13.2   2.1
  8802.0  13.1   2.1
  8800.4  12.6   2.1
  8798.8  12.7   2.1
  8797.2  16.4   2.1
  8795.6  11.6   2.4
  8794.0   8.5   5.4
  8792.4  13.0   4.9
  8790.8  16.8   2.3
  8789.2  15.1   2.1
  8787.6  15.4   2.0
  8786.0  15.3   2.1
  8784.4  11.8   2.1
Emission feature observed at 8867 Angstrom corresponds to H-alpha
